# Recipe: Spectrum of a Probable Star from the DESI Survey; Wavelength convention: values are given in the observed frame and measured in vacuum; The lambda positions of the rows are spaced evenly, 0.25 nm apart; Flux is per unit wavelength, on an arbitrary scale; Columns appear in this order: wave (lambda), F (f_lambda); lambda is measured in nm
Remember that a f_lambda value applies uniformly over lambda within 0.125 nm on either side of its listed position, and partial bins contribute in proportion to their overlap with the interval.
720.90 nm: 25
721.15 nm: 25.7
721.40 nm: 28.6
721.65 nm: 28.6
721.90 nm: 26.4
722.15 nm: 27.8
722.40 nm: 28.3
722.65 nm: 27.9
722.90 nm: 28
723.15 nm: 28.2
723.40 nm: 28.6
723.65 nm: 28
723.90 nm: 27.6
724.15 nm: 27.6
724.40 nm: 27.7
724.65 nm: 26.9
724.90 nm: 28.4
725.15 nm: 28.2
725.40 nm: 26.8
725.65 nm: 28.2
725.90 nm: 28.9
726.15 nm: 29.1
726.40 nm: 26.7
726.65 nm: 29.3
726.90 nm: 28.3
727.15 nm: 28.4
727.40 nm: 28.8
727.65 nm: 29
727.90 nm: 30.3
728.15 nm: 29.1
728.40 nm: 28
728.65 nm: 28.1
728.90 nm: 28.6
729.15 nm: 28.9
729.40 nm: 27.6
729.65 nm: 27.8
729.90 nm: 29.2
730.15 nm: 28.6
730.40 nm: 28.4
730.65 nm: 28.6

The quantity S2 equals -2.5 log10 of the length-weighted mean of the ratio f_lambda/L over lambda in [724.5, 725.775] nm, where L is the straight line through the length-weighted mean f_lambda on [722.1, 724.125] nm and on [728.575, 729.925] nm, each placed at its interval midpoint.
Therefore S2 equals 0.02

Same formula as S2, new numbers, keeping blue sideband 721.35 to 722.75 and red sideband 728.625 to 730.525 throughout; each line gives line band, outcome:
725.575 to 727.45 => -0.01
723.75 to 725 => 0.02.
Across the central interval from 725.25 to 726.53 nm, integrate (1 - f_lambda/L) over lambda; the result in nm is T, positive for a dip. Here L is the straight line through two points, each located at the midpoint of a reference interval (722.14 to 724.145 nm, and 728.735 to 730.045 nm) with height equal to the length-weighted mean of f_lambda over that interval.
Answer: 0.01 nm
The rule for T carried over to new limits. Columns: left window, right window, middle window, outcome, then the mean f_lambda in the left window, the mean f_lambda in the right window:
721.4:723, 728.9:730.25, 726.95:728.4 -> -0.04 nm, 27.9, 28.4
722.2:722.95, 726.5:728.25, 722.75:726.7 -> 0.07 nm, 28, 29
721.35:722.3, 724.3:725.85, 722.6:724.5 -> -0.01 nm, 27.8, 27.8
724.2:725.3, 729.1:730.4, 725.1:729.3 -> -0.07 nm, 27.8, 28.4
